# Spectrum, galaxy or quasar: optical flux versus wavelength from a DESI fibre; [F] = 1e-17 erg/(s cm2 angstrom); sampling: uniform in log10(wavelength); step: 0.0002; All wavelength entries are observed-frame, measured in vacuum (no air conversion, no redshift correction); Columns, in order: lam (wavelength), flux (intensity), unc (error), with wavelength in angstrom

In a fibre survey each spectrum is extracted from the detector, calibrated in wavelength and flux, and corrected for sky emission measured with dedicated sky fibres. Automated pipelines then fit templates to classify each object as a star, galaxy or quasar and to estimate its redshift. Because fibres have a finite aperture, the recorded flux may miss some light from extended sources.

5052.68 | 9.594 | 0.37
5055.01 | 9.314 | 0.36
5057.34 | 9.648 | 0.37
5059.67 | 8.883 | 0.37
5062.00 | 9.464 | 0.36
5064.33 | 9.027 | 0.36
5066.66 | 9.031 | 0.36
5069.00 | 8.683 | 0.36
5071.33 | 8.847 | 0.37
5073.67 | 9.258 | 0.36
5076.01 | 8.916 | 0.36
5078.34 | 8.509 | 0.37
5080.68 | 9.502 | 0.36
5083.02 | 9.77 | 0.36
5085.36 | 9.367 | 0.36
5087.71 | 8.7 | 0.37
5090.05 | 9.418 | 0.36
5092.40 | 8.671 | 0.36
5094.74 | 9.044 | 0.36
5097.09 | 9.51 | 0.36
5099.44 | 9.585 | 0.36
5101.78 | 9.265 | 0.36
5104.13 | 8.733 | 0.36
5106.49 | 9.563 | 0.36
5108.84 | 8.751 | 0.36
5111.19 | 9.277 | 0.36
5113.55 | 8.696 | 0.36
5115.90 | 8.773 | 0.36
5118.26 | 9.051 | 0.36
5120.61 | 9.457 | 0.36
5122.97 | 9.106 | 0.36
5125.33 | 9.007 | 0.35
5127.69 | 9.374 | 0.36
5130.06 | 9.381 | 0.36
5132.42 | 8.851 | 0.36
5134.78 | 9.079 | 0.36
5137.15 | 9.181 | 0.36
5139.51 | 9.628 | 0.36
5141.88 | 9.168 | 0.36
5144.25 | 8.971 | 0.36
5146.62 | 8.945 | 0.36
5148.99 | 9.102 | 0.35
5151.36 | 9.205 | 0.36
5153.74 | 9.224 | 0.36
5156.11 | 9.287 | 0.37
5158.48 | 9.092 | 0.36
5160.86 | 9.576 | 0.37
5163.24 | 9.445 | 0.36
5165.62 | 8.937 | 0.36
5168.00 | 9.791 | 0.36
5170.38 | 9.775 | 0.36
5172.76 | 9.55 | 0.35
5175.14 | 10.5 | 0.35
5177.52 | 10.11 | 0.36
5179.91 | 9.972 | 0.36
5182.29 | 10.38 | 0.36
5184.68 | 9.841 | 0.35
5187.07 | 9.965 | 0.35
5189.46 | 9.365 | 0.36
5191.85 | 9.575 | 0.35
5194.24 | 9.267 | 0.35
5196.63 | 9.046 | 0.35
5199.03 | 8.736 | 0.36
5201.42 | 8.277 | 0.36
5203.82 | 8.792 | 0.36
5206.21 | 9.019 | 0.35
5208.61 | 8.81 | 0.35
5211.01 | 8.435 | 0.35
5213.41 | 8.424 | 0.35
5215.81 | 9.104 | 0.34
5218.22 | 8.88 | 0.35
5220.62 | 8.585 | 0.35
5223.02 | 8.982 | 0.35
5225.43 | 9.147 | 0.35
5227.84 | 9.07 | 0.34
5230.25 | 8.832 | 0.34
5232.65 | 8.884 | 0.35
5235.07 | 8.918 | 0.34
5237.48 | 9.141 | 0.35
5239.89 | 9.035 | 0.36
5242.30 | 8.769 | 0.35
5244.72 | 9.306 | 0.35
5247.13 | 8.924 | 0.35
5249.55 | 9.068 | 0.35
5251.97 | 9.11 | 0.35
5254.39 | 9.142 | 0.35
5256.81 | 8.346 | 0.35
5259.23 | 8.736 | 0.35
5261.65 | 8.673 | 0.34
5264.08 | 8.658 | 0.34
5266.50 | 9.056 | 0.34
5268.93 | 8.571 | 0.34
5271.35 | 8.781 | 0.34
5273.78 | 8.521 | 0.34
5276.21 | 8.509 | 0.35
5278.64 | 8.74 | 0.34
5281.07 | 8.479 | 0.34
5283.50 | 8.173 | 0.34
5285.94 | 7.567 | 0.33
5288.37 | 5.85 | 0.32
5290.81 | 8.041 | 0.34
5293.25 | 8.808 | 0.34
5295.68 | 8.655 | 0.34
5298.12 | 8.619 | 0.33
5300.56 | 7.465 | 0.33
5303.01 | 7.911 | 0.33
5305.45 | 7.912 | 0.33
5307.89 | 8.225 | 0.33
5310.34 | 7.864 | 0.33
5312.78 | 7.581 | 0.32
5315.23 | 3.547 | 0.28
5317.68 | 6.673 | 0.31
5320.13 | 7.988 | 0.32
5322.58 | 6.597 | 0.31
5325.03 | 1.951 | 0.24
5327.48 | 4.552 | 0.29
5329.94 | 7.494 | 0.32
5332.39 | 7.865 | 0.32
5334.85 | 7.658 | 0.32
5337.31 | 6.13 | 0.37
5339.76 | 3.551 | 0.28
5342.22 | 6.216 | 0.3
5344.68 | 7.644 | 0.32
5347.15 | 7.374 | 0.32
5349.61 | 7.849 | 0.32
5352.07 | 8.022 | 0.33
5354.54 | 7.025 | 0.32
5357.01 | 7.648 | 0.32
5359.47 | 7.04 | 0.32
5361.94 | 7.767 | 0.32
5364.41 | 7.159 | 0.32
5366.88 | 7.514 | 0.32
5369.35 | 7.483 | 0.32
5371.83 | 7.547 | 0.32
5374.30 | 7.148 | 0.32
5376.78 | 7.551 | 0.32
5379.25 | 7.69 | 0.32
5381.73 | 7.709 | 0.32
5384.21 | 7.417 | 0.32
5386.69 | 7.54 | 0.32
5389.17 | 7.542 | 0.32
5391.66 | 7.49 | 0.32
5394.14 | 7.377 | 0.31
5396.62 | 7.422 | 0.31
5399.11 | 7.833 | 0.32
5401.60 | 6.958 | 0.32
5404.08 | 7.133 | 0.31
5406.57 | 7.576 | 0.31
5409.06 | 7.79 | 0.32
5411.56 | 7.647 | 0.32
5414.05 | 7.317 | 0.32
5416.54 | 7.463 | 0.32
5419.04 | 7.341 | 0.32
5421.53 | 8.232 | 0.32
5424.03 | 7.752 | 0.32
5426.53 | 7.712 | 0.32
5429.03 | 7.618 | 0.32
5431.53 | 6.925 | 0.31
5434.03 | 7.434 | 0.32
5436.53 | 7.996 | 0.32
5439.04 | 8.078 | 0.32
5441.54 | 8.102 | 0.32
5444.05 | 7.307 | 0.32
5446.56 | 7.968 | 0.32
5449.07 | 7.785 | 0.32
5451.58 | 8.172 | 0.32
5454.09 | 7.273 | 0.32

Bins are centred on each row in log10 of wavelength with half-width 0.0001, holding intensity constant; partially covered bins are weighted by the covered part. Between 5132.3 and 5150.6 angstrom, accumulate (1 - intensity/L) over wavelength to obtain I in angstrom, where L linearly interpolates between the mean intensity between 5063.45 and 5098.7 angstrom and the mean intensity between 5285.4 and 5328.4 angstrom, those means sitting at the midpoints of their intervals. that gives -1.3 angstrom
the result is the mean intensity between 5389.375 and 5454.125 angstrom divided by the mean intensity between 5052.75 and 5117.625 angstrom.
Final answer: 0.83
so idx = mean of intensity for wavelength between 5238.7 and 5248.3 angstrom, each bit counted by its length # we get 9.01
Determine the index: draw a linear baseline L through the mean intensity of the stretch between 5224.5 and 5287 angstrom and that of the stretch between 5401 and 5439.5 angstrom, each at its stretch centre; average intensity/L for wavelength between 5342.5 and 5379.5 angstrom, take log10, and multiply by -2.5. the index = 0.076 mag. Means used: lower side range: 8.78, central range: 7.46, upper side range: 7.56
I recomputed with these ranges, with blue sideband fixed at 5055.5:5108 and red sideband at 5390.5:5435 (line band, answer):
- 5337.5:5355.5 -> 2.4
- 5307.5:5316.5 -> 1.5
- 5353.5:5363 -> 0.5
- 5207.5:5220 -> -0.3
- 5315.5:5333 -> 4.4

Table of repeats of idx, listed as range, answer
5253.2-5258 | 8.74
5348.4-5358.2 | 7.63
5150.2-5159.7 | 9.2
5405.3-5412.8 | 7.66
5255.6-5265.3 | 8.61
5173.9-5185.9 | 10.2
